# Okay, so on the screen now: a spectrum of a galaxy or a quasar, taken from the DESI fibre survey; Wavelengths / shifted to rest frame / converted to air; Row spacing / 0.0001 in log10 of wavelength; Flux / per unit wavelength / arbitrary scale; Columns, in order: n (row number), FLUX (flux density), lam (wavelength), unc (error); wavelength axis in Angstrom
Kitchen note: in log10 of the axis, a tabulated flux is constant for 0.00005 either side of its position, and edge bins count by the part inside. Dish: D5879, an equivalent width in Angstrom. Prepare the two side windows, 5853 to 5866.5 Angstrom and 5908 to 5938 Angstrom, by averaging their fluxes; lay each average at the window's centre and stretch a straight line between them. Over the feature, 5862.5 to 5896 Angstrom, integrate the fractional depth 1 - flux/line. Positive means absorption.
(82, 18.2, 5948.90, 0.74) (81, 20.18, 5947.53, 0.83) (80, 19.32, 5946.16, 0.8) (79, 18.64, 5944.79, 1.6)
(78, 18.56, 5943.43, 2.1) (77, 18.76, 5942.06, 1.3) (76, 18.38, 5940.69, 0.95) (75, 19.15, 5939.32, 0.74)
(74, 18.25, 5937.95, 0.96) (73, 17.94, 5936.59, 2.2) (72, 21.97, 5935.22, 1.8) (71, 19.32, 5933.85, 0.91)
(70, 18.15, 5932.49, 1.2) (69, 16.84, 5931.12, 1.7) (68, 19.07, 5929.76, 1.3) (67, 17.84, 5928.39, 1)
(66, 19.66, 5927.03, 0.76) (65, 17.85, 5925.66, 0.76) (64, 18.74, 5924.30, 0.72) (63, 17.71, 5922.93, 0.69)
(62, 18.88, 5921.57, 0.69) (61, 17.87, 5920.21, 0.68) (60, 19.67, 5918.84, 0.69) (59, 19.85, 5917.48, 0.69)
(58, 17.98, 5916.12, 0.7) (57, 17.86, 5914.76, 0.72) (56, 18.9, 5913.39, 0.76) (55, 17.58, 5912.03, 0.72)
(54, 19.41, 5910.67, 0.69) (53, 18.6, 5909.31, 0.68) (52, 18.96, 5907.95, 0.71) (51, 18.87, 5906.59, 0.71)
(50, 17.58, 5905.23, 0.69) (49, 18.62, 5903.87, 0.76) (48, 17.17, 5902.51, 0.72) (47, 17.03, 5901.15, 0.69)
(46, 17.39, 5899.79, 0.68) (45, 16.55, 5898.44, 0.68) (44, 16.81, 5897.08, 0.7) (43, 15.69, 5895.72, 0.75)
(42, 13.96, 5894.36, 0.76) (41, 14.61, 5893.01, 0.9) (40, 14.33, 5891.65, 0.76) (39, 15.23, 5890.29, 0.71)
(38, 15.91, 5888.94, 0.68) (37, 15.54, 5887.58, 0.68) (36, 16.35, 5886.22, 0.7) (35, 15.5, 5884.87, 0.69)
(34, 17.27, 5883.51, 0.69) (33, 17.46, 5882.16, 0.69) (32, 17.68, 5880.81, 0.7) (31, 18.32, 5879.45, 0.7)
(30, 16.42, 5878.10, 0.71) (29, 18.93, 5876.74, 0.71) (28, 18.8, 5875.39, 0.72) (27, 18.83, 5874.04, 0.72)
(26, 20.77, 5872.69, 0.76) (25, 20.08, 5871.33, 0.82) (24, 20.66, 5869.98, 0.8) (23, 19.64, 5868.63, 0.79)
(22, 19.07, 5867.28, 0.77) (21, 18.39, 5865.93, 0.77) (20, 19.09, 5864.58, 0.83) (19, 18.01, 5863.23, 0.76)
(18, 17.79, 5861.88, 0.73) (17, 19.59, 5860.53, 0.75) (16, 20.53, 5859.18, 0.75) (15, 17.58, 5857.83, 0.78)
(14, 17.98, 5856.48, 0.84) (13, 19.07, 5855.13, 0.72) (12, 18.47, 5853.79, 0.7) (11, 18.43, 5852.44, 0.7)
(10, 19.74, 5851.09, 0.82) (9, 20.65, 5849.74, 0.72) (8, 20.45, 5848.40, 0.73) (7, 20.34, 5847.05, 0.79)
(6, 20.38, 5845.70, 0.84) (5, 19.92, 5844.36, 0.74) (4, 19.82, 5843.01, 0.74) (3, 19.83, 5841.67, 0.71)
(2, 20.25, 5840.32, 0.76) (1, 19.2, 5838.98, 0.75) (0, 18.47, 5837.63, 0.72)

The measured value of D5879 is 2.1 Angstrom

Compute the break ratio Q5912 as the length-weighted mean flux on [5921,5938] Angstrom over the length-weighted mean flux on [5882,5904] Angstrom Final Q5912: 1.2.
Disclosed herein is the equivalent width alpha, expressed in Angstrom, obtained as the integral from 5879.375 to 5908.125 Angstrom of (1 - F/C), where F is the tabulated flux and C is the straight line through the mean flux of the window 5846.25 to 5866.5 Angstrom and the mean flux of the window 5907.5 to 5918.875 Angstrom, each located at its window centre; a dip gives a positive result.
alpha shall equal 3.41 Angstrom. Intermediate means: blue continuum 19.1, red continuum 18.7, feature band 16.6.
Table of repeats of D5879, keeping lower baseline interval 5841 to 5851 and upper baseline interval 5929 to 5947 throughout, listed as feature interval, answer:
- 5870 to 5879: 0.3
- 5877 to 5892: 2.4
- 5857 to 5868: 0.7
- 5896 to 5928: 1.6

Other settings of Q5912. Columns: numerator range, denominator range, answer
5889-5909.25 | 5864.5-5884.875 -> 0.89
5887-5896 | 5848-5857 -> 0.78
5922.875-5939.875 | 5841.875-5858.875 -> 0.96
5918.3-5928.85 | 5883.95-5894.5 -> 1.21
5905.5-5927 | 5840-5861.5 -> 0.95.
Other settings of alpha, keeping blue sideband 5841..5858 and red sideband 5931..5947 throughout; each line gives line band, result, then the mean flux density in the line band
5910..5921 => 0.2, 18.6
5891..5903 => 2.0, 15.9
